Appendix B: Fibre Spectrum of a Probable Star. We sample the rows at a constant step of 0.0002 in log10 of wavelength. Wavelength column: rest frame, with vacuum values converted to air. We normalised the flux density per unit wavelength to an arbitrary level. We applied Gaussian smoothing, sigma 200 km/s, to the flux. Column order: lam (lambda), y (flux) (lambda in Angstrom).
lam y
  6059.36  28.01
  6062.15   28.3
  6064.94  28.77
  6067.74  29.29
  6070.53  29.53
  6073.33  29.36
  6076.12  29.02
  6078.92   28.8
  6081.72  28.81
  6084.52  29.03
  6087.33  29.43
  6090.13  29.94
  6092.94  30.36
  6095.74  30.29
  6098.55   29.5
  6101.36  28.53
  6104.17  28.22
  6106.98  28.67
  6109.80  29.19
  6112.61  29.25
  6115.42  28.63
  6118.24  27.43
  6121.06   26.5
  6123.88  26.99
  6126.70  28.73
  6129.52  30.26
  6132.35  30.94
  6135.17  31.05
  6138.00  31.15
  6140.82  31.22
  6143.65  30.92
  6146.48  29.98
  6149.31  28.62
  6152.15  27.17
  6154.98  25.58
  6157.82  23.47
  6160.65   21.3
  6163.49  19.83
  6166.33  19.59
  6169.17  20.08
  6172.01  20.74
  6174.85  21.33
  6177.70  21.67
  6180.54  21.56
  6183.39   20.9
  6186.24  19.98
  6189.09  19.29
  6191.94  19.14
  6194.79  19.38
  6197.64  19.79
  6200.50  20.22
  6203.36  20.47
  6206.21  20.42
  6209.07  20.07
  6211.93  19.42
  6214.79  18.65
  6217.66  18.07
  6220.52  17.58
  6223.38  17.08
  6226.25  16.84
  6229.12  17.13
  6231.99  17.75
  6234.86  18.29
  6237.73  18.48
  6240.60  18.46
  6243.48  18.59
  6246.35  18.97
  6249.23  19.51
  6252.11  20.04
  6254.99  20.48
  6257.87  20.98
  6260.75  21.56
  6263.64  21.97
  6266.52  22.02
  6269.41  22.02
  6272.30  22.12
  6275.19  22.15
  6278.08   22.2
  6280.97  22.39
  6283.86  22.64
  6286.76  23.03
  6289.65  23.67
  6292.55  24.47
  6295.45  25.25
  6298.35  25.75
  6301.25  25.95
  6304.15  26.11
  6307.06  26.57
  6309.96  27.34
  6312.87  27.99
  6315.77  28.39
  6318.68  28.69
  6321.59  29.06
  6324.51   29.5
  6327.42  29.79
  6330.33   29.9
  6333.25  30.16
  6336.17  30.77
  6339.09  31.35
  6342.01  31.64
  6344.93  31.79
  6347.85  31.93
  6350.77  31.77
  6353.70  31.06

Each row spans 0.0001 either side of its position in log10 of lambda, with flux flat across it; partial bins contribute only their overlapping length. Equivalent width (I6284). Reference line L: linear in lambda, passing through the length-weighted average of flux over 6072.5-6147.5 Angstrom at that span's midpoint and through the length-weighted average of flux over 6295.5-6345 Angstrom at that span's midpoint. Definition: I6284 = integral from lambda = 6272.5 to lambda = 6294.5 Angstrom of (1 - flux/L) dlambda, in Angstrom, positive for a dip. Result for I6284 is 4.5 Angstrom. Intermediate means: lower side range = 29.3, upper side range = 28.7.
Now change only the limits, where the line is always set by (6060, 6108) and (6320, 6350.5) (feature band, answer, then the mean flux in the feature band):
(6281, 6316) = 5.8 Angstrom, 25.4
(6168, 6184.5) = 4.8 Angstrom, 21.1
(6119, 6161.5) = 1.7 Angstrom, 28.3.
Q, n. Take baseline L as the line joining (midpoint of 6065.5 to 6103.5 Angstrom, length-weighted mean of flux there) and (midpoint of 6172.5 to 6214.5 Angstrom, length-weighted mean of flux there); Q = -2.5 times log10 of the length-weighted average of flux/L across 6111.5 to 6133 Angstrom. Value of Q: -0.09 mag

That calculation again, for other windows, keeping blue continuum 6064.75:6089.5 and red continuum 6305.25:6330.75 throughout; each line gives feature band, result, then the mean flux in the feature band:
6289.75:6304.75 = 0.13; 25.3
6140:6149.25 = -0.05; 30.4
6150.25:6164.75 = 0.22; 23.7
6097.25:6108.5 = 0.01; 28.7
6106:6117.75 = 0.01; 28.8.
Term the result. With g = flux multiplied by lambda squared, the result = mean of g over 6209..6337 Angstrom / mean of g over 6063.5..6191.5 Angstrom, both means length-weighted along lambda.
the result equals 0.90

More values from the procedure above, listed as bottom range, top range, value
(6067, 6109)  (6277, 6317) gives 0.92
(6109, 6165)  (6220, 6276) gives 0.73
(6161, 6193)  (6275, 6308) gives 1.23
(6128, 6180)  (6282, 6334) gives 1.10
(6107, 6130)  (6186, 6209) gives 0.72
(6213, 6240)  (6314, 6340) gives 1.72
